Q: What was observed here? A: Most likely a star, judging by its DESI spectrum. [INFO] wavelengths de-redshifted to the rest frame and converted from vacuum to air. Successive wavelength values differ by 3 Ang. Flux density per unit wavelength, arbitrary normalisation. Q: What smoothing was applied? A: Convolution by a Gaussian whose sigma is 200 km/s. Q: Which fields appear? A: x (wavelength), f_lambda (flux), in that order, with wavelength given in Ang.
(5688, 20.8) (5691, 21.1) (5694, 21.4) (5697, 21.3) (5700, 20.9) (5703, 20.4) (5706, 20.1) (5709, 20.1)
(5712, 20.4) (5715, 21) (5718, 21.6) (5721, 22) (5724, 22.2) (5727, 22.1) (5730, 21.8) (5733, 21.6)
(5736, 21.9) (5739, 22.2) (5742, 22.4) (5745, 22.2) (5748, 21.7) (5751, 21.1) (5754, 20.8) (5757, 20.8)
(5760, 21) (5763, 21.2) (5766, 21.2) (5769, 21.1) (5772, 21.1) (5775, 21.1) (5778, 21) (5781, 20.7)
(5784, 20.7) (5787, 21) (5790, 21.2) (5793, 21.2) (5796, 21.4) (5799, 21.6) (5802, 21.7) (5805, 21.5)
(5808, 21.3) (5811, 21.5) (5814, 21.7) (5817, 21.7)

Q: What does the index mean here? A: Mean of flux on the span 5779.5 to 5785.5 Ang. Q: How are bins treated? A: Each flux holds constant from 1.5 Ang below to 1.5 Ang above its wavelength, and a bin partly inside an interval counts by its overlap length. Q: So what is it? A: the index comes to 20.7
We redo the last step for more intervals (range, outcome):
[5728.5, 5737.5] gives 21.8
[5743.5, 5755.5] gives 21.4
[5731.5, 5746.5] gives 22.1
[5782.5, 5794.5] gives 21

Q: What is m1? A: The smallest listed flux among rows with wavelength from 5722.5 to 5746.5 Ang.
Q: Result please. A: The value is 21.6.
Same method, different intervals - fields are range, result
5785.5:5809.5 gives 21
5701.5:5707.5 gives 20.1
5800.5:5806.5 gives 21.5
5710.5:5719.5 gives 20.4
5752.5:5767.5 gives 20.8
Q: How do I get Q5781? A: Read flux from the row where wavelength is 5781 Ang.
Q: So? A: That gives 20.7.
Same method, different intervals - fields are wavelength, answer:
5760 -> 21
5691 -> 21.1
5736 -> 21.9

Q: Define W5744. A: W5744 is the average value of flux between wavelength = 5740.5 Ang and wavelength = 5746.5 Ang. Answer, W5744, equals 22.3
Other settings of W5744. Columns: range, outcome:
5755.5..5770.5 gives 21.1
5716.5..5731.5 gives 21.9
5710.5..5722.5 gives 21.2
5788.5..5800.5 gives 21.3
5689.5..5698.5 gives 21.3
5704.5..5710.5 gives 20.1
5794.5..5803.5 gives 21.6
